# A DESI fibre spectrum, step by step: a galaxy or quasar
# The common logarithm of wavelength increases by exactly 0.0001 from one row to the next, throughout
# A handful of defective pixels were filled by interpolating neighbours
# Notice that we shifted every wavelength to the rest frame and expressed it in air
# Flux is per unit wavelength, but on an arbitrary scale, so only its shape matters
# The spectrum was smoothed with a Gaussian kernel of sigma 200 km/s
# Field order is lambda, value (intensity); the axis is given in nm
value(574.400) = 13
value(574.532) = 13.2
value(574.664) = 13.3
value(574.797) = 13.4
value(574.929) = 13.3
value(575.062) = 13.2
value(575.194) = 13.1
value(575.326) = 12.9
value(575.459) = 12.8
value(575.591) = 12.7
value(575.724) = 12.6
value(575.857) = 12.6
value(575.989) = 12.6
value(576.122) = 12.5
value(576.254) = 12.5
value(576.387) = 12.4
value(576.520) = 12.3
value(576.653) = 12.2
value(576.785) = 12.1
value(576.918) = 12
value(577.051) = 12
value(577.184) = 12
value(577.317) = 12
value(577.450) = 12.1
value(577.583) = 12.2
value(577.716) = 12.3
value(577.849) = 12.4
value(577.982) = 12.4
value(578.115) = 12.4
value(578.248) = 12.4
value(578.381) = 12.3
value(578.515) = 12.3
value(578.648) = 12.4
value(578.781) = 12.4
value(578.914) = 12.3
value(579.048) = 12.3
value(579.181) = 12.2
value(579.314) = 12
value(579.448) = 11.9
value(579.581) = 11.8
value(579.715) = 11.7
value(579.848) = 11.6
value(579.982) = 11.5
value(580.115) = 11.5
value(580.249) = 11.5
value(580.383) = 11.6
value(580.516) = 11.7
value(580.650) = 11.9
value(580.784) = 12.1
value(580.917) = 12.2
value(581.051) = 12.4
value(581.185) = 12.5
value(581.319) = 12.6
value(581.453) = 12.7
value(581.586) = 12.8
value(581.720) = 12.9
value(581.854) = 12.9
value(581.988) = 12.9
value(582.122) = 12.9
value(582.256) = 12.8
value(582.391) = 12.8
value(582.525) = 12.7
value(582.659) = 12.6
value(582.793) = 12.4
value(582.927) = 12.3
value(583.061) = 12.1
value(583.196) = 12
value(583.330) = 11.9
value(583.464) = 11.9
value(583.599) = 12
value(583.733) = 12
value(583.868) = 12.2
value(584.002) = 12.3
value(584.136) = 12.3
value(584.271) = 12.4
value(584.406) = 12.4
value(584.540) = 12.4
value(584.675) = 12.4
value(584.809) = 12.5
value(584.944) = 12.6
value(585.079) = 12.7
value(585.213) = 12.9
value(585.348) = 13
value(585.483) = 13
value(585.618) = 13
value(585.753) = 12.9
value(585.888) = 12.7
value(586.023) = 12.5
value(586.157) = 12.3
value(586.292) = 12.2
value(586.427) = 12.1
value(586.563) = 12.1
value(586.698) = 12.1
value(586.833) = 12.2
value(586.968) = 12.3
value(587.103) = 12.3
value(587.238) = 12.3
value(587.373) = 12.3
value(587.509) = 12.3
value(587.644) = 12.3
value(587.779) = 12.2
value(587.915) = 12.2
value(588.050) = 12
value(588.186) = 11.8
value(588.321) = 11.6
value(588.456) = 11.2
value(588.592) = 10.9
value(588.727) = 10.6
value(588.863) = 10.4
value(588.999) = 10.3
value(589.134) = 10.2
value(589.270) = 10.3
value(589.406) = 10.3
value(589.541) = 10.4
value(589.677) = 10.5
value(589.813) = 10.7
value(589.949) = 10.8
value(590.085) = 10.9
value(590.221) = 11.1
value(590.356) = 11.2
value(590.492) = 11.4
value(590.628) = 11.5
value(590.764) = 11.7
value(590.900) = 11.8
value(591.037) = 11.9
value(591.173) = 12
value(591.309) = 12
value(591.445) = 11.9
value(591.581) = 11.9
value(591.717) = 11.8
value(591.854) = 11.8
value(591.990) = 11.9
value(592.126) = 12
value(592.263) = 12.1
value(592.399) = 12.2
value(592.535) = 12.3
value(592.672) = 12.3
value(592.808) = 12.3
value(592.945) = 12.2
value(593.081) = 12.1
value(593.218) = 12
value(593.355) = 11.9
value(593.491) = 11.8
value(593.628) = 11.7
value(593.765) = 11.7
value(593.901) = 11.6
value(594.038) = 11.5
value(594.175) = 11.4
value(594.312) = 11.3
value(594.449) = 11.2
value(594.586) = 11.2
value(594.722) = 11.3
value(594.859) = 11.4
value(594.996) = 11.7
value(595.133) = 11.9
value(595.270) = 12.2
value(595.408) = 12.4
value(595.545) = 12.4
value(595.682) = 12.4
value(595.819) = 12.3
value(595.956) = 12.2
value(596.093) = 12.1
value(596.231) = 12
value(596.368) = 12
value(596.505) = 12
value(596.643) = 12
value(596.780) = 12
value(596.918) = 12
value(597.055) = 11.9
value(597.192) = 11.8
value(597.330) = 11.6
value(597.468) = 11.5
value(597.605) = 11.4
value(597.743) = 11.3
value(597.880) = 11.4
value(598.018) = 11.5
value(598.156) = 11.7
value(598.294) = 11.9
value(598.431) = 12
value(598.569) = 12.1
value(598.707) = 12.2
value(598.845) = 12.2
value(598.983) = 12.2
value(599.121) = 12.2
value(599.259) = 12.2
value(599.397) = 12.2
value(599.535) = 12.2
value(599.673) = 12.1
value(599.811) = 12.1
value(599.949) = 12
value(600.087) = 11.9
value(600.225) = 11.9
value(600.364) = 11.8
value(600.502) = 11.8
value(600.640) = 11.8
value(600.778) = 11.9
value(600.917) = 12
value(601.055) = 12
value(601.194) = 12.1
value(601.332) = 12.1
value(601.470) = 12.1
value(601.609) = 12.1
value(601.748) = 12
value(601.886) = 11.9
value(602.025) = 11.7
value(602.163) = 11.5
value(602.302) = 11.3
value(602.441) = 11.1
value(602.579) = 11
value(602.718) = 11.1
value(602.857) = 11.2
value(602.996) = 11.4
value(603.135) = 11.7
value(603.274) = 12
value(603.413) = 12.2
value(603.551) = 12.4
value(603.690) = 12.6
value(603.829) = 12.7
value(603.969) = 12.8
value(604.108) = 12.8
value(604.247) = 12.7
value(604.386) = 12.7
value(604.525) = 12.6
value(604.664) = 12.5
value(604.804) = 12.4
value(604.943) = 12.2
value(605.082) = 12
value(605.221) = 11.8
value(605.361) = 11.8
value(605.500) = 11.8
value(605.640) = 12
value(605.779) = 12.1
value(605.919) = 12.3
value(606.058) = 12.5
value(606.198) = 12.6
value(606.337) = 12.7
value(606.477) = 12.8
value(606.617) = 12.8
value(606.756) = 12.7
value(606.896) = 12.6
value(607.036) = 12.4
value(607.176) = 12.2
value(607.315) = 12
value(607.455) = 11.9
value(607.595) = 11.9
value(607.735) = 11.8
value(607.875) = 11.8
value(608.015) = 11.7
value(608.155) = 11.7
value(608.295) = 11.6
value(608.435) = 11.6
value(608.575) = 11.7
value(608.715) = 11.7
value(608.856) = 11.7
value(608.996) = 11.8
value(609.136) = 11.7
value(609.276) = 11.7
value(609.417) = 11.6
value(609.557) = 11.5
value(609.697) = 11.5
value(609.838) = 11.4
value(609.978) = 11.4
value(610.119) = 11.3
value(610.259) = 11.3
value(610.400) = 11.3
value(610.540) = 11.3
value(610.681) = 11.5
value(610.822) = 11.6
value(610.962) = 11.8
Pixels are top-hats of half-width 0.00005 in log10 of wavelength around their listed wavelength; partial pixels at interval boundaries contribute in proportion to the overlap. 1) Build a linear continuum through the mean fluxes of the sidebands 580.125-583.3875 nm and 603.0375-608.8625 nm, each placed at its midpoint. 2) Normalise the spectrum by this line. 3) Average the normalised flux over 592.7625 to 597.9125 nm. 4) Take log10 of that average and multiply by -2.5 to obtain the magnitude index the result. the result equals 0.04 mag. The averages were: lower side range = 12.4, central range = 11.8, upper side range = 12.2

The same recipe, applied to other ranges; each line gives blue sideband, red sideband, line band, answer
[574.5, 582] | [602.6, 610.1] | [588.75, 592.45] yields 0.09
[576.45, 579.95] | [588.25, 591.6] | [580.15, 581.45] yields -0.01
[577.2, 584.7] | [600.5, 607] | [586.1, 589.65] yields 0.06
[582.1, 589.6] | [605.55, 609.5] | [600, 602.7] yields 0.03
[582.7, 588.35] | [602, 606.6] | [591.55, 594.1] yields 0.03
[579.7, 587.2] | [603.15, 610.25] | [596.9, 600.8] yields 0.03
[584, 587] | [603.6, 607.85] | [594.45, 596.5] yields 0.04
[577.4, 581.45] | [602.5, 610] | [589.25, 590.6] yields 0.12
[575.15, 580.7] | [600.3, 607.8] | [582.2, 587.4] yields -0.02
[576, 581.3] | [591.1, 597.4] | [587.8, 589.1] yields 0.07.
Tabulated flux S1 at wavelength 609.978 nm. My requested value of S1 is 11.4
